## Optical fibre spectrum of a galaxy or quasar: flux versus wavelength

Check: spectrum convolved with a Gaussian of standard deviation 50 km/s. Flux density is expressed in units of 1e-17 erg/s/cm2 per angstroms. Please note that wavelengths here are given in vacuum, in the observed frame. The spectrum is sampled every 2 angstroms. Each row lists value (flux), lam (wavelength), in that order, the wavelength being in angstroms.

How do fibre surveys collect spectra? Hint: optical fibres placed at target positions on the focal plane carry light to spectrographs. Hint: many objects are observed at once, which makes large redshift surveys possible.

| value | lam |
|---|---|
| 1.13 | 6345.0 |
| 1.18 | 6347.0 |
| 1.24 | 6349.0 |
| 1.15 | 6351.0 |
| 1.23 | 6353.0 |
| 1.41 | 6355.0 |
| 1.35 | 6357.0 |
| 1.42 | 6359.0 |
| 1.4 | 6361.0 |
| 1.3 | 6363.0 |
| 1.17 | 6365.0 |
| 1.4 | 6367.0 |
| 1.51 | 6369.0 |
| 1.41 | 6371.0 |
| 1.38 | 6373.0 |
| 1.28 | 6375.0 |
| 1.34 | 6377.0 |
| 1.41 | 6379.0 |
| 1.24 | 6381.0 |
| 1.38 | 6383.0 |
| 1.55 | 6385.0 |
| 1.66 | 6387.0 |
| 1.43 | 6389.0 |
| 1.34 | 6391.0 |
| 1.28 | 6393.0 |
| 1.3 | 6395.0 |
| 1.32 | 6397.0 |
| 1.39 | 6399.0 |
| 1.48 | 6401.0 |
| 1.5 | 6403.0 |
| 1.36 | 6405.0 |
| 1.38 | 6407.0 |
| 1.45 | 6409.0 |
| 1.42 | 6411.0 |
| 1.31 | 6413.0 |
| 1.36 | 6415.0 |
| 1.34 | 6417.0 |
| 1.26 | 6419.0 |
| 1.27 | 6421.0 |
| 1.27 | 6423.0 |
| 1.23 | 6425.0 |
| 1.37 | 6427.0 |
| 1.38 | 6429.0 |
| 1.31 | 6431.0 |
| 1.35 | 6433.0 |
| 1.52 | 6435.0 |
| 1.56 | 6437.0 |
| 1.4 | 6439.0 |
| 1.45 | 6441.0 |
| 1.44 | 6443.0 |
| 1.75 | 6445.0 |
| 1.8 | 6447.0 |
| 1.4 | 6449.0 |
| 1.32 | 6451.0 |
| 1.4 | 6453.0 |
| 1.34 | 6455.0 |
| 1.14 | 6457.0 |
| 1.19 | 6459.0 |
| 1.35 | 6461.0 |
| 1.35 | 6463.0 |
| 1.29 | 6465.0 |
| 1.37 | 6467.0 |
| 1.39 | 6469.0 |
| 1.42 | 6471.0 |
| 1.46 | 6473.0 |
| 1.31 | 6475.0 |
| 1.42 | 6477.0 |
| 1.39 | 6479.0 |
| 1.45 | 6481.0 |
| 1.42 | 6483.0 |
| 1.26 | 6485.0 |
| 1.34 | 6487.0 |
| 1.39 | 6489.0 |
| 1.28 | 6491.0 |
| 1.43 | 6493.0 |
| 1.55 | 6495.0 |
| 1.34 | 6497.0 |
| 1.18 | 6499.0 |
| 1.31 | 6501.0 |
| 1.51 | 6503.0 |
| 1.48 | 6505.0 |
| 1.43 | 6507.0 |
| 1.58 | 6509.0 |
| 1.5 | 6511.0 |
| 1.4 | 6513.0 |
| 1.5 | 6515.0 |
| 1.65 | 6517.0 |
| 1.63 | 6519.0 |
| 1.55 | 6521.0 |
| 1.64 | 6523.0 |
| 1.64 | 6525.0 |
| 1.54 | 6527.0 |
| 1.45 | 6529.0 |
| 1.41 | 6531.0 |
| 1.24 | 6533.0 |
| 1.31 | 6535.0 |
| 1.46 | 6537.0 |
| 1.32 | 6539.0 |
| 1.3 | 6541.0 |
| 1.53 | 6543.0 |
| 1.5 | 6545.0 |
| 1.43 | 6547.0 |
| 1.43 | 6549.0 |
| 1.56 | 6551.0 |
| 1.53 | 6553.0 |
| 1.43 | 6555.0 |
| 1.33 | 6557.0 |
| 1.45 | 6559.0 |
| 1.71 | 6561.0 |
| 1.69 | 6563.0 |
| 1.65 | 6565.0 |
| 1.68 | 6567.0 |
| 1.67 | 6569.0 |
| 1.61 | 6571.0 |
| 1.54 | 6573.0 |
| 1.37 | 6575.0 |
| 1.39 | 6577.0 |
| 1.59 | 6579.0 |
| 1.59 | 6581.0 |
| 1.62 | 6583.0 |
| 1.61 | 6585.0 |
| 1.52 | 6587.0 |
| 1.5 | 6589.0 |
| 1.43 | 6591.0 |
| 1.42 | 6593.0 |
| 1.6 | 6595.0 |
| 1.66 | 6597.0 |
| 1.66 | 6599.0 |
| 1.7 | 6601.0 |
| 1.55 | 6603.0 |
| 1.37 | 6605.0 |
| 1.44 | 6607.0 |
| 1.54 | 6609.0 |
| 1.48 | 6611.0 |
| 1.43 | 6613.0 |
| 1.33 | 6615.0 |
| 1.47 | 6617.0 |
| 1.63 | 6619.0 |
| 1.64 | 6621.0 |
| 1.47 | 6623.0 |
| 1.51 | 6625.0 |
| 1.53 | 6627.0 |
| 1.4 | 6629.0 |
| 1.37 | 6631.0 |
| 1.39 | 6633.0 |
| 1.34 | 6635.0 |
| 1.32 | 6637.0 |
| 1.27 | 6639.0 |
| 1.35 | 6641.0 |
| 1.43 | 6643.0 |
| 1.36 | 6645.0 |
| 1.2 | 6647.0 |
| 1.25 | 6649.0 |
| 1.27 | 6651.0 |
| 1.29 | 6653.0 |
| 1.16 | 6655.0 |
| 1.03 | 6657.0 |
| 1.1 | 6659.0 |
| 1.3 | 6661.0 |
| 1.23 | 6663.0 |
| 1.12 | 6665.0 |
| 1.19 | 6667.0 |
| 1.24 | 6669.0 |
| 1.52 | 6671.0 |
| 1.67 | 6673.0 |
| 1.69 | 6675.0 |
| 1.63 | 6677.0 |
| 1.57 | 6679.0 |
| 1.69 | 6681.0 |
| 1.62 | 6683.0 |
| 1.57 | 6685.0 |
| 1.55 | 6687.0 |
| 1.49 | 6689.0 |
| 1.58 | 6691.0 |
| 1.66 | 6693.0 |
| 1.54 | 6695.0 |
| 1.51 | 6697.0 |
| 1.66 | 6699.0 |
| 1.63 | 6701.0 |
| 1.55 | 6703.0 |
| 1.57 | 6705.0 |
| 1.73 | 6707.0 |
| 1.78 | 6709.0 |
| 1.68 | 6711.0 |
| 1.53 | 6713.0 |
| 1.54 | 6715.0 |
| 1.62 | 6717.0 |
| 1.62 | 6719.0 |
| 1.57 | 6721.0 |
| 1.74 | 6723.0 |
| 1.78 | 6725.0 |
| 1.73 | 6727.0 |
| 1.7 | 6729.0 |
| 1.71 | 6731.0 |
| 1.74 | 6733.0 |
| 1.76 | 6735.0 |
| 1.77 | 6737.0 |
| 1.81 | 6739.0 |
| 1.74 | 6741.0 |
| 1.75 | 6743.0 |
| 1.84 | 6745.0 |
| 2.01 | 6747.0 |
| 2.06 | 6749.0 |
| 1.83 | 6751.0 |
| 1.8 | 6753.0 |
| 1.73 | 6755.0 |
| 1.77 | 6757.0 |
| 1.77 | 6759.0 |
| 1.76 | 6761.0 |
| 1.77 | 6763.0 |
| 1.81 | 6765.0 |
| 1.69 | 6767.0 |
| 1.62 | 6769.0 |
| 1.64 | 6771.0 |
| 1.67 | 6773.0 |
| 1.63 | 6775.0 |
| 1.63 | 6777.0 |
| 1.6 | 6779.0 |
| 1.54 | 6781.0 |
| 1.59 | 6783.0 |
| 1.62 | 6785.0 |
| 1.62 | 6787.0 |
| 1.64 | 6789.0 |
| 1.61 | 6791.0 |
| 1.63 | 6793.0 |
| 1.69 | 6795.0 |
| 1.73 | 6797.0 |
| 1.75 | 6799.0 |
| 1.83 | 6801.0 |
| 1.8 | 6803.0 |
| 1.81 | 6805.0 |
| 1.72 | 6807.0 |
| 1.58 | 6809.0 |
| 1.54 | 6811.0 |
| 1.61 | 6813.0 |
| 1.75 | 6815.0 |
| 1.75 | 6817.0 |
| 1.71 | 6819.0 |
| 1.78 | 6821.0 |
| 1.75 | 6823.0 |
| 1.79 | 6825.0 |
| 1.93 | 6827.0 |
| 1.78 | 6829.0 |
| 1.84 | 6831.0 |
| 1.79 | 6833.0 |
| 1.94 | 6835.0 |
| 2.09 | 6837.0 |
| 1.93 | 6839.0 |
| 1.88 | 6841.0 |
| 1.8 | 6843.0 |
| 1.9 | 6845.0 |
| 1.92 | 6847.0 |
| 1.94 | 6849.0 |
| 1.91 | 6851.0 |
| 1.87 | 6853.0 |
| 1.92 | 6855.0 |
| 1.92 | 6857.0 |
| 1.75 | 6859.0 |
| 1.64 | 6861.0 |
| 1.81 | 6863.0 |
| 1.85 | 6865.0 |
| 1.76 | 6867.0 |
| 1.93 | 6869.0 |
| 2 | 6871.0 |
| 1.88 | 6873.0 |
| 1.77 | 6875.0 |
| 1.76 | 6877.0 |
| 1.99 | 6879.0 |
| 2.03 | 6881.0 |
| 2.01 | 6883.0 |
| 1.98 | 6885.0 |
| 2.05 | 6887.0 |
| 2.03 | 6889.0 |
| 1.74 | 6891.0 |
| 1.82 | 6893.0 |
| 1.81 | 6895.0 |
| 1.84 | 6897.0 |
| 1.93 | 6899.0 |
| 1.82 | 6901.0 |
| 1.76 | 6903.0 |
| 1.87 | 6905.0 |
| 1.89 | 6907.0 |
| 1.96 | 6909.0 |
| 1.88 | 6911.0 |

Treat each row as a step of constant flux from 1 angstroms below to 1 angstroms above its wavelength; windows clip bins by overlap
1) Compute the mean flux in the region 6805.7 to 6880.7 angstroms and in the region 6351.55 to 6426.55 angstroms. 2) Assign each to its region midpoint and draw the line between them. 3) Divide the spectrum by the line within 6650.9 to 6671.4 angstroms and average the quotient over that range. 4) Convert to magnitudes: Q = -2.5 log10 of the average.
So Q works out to 0.33 mag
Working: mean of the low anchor 1.36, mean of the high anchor 1.83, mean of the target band 1.21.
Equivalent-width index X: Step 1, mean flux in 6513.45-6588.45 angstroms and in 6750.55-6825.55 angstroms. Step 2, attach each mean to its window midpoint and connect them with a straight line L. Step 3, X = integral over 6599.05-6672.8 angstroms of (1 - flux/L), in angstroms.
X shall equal 9.5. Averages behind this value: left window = 1.51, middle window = 1.37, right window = 1.7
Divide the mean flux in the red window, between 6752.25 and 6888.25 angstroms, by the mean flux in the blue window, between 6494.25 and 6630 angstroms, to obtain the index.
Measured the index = 1.19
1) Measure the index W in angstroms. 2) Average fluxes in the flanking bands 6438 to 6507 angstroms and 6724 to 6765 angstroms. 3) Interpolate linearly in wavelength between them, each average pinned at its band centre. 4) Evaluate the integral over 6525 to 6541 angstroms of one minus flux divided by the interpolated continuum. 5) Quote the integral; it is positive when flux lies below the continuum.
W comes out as 0.9 angstroms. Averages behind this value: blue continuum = 1.39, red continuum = 1.79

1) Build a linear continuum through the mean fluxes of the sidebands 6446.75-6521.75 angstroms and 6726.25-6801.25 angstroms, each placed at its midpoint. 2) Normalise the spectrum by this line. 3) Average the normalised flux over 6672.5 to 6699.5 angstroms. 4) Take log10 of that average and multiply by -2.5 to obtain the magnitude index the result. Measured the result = 0.02 mag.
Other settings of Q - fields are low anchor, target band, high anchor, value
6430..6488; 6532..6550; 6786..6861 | 0.07 mag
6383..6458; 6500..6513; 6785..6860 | 0.01 mag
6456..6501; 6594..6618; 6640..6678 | -0.15 mag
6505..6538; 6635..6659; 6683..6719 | 0.24 mag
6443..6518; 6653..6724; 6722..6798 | 0.09 mag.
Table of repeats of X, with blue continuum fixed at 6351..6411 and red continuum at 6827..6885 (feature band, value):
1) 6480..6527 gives 1.6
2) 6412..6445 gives 1.2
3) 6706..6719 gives 0.6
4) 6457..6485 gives 2.2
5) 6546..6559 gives 0.9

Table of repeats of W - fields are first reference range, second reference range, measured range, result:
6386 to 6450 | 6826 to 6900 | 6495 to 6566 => 2.5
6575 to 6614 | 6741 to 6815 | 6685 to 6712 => 0.4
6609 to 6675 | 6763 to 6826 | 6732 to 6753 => -3.4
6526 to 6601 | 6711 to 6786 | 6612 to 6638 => 2.1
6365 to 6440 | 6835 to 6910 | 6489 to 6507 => 1.1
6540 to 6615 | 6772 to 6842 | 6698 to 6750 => -1.9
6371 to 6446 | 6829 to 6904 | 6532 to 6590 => 2.0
